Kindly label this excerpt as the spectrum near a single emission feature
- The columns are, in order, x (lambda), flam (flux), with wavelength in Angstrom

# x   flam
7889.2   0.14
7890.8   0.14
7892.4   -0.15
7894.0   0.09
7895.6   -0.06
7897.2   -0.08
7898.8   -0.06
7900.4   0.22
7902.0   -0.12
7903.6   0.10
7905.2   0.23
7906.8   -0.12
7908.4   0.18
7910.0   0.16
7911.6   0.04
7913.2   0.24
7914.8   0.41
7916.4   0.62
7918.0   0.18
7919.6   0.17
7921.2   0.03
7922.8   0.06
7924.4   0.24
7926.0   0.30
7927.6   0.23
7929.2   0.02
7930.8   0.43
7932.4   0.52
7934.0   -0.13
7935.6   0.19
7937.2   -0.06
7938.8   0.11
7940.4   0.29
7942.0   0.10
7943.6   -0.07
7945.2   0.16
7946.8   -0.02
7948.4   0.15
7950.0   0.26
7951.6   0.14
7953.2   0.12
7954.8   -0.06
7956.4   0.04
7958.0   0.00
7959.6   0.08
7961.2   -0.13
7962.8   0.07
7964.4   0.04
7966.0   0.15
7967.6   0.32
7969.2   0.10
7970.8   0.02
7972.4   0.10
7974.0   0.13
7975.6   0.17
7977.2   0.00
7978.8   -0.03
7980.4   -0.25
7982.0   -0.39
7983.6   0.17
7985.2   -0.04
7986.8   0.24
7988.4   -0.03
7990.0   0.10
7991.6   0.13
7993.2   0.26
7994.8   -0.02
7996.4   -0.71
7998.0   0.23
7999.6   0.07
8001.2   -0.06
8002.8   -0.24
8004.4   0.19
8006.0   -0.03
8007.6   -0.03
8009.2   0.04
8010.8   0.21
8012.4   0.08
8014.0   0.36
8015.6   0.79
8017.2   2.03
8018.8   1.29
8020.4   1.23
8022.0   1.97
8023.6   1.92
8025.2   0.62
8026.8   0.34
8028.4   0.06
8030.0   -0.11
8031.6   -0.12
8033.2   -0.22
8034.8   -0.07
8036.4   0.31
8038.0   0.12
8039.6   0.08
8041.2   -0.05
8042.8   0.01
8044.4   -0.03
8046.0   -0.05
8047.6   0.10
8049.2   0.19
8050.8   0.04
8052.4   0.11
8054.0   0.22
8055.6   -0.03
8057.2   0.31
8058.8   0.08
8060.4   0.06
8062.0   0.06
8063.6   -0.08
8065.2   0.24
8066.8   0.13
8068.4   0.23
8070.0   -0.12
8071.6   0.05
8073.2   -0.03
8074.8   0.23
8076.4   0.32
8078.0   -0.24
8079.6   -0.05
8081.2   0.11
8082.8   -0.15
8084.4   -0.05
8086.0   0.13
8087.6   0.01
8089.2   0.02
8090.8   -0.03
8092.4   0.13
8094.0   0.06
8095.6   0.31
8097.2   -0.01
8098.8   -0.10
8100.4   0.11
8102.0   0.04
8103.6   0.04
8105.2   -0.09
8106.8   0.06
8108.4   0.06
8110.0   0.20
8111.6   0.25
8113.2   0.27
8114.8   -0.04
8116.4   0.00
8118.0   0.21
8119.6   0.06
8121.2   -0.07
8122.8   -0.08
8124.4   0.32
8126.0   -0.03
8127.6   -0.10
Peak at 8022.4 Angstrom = [O II]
